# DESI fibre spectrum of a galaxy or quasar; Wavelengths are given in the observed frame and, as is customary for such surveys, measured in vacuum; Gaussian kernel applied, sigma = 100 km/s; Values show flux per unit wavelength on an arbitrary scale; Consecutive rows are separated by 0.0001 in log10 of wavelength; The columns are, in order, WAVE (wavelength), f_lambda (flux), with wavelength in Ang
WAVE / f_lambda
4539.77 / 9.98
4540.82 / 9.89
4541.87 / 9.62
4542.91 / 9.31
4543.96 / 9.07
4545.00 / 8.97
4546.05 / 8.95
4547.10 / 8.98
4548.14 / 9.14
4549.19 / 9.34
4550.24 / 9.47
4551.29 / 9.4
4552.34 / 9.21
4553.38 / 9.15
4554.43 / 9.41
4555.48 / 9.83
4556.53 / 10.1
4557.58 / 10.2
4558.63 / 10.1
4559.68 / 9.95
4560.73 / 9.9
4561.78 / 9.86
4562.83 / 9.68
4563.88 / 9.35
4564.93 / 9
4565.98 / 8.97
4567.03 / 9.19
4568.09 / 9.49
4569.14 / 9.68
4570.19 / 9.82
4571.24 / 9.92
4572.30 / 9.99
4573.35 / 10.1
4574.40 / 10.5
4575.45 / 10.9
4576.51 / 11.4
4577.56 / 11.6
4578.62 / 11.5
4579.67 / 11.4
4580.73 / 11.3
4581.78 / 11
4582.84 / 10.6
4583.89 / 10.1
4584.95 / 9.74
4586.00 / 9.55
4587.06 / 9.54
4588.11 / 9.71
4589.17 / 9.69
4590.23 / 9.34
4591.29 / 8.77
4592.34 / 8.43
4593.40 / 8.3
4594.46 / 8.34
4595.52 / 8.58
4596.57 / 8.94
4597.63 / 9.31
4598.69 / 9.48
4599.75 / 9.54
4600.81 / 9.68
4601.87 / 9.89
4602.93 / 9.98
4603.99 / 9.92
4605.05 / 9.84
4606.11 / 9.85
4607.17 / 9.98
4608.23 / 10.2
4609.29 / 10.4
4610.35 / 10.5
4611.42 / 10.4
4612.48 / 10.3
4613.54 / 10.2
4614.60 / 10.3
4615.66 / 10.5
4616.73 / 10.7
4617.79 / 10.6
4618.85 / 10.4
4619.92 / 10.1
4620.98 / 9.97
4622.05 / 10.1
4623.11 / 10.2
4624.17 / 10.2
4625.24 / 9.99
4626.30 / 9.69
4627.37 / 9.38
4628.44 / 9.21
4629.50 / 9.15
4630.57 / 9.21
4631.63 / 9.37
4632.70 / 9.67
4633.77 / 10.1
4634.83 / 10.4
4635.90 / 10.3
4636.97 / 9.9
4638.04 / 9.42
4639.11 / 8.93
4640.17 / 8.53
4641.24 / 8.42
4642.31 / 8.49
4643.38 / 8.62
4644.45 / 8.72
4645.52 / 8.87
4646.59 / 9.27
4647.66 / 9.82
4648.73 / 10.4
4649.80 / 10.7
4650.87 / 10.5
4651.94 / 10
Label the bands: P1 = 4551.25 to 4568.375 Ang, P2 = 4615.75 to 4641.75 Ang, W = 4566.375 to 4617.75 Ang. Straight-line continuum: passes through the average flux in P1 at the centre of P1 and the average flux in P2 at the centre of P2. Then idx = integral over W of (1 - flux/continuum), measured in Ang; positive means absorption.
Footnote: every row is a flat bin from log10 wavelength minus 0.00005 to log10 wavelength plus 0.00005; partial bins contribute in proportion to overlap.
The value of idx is -1.6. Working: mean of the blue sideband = 9.58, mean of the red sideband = 9.76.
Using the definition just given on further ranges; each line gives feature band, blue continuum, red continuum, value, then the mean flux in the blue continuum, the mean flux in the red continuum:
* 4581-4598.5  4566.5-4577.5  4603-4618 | 1.4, 10.2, 10.2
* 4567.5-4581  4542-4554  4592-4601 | -2.2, 9.2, 8.94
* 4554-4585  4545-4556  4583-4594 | -2.8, 9.27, 9.36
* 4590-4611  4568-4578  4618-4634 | 1.2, 10.4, 9.79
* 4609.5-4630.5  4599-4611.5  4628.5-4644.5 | -0.9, 9.99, 9.3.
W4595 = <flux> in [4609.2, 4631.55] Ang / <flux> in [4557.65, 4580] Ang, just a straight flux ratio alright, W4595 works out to 1.00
